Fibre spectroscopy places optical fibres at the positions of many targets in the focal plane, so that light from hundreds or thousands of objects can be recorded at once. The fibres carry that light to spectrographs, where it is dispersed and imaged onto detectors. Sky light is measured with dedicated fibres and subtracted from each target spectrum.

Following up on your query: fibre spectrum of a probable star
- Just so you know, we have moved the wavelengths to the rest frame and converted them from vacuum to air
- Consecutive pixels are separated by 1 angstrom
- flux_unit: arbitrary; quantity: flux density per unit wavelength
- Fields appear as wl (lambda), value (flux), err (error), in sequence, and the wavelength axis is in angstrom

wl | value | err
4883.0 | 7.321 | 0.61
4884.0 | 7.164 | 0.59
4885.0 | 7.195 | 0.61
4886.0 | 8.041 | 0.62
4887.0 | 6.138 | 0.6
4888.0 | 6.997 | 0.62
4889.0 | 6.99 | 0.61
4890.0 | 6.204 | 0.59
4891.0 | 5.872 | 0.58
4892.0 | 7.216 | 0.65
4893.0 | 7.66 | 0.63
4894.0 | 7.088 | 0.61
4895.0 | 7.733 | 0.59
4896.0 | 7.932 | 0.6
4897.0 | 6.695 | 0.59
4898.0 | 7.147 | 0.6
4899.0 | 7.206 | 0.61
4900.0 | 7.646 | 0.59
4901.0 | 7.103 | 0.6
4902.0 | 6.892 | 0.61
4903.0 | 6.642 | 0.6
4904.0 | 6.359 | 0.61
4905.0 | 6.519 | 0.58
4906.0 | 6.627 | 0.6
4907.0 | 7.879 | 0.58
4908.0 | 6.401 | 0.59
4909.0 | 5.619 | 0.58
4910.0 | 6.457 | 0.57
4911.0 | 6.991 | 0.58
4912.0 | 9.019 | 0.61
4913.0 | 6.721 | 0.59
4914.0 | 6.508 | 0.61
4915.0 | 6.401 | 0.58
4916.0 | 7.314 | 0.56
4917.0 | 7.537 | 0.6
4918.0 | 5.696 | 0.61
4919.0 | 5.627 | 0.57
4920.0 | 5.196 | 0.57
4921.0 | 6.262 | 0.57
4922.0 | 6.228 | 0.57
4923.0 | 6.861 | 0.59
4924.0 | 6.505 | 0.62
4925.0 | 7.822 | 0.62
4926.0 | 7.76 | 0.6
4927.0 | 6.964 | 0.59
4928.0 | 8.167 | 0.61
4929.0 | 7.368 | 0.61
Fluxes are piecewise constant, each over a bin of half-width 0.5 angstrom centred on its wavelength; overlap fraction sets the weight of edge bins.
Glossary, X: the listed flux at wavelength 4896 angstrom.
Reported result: 7.932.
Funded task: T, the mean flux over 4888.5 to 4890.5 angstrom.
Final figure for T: 6.6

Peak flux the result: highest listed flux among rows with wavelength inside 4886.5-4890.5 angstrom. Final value 6.997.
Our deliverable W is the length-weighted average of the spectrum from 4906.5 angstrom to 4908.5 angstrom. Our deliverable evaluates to 7.14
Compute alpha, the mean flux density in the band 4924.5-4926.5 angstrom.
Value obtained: 7.79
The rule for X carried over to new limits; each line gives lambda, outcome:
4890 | 6.204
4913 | 6.721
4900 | 7.646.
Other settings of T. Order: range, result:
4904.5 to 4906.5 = 6.57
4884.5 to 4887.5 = 7.12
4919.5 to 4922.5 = 5.9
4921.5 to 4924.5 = 6.53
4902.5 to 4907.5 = 6.81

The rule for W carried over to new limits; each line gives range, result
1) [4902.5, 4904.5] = 6.5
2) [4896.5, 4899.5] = 7.02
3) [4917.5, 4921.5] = 5.7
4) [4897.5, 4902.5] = 7.2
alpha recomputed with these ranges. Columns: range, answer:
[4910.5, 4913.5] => 7.58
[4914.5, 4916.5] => 6.86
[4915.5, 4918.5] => 6.85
